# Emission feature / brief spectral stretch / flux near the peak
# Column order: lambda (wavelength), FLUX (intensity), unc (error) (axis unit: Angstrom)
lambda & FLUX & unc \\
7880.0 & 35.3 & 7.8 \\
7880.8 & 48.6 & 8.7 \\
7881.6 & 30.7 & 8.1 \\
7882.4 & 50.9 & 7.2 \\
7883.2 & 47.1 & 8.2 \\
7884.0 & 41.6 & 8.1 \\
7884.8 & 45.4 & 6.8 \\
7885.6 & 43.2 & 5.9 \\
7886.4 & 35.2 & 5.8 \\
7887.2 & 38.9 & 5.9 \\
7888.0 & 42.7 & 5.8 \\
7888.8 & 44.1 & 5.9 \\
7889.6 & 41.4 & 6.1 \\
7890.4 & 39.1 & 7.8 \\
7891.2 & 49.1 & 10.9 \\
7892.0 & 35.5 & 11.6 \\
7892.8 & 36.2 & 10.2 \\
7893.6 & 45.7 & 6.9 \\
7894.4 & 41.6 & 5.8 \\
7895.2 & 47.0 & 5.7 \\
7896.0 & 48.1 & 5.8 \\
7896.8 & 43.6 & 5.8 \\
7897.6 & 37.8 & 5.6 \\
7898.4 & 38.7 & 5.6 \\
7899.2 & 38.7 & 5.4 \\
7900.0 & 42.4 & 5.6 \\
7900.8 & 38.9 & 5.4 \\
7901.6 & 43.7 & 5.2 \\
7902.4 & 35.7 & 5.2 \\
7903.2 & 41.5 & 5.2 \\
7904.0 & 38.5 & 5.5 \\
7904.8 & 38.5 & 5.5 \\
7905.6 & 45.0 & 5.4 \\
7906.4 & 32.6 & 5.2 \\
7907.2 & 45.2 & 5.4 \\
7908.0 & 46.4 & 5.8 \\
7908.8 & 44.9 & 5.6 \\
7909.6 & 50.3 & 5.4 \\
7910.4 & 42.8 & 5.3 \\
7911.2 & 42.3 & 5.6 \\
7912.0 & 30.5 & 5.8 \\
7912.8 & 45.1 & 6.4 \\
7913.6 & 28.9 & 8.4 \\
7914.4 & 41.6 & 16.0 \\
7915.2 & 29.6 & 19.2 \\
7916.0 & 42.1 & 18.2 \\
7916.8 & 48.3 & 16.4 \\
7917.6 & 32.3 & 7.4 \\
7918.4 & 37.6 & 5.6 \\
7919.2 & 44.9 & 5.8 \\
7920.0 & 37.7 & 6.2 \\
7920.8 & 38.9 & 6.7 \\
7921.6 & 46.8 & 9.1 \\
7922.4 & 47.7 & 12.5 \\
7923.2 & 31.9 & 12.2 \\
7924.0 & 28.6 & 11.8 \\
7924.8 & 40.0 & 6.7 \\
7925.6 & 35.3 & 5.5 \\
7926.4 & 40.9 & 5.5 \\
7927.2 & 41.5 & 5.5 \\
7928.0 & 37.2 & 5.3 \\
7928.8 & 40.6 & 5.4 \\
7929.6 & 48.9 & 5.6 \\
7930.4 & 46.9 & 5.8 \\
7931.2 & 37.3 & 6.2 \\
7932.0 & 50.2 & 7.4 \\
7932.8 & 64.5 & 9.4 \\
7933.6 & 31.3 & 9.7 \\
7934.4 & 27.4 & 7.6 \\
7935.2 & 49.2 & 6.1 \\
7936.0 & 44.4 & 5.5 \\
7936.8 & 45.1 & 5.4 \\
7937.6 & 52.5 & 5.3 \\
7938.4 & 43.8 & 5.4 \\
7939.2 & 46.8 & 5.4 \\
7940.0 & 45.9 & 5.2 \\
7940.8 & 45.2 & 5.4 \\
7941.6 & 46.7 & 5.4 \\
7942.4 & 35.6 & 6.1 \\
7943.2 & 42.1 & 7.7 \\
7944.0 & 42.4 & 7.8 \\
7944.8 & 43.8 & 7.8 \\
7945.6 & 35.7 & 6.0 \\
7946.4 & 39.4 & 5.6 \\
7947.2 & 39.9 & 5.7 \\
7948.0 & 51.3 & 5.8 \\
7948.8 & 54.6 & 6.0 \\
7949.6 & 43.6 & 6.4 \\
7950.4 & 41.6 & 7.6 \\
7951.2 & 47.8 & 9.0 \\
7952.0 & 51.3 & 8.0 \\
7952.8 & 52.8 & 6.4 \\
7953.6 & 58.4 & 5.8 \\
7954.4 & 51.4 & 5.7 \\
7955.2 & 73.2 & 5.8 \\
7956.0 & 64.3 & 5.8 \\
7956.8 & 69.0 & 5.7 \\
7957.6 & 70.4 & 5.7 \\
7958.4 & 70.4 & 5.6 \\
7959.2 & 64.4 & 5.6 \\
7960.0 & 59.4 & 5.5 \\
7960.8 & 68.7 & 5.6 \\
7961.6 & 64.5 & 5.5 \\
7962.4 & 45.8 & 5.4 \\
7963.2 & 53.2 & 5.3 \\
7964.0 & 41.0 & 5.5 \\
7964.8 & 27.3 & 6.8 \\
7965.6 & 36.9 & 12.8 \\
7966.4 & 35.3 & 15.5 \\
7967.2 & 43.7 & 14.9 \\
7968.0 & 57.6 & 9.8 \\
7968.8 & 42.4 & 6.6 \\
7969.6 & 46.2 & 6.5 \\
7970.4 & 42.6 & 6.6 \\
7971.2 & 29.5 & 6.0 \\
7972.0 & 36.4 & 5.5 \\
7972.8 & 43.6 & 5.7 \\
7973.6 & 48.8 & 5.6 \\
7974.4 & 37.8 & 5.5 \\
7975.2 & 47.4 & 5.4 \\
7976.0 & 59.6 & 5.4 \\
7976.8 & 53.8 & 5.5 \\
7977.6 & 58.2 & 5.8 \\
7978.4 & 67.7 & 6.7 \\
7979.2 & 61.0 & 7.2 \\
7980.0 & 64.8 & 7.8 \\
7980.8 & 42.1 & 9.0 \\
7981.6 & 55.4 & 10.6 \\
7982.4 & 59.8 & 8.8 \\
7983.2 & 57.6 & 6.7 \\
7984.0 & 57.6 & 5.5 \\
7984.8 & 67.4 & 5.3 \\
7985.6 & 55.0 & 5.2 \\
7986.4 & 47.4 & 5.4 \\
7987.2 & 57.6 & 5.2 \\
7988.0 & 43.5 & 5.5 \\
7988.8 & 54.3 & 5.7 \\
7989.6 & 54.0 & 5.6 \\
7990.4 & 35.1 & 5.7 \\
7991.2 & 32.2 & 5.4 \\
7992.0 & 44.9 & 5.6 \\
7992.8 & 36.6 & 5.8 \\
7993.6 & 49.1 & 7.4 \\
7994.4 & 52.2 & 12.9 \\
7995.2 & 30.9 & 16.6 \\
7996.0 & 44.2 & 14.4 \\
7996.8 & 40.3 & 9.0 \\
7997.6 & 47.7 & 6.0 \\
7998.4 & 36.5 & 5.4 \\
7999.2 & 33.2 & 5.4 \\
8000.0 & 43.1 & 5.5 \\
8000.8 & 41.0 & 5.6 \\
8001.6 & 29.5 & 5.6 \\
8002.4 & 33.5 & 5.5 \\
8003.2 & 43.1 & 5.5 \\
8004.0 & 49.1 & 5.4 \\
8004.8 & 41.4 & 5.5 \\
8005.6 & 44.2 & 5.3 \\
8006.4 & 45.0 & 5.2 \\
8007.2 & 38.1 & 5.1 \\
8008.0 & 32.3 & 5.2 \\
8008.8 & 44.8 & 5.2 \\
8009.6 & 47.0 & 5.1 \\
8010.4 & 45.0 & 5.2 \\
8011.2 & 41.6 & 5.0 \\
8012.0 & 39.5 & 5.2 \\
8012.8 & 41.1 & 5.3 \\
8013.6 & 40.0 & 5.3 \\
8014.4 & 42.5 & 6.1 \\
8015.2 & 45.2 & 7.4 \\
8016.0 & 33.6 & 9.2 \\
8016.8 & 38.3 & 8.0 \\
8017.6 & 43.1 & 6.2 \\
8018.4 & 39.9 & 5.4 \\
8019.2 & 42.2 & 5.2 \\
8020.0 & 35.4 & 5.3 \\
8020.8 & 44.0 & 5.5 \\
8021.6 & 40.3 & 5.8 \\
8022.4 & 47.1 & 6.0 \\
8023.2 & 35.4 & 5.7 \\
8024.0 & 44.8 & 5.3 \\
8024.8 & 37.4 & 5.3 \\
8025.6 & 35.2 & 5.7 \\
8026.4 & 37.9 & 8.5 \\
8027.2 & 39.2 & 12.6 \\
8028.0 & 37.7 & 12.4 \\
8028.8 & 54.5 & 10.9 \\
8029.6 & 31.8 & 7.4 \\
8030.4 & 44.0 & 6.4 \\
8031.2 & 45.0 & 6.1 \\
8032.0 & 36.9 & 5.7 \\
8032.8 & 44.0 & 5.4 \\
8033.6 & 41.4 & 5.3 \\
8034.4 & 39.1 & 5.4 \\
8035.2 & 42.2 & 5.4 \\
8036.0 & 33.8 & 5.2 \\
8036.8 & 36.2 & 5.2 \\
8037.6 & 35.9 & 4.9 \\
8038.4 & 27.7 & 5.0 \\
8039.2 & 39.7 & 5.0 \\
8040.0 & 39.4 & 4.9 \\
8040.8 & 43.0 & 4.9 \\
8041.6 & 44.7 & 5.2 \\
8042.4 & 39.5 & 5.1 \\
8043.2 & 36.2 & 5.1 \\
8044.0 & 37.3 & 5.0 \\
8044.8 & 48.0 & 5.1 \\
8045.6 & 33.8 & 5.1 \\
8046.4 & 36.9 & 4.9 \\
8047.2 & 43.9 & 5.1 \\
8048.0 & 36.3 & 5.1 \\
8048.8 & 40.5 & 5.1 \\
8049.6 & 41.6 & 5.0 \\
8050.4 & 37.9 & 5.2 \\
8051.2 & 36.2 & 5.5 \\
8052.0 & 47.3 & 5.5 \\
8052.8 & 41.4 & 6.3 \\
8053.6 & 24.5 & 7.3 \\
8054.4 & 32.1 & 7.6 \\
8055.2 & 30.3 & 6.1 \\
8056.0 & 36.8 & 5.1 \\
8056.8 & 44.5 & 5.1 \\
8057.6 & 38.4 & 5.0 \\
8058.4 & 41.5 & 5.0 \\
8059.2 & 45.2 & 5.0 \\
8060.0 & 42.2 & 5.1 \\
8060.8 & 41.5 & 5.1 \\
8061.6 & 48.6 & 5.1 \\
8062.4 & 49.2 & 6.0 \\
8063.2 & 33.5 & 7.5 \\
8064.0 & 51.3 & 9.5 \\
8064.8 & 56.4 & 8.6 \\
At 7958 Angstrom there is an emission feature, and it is H-alpha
